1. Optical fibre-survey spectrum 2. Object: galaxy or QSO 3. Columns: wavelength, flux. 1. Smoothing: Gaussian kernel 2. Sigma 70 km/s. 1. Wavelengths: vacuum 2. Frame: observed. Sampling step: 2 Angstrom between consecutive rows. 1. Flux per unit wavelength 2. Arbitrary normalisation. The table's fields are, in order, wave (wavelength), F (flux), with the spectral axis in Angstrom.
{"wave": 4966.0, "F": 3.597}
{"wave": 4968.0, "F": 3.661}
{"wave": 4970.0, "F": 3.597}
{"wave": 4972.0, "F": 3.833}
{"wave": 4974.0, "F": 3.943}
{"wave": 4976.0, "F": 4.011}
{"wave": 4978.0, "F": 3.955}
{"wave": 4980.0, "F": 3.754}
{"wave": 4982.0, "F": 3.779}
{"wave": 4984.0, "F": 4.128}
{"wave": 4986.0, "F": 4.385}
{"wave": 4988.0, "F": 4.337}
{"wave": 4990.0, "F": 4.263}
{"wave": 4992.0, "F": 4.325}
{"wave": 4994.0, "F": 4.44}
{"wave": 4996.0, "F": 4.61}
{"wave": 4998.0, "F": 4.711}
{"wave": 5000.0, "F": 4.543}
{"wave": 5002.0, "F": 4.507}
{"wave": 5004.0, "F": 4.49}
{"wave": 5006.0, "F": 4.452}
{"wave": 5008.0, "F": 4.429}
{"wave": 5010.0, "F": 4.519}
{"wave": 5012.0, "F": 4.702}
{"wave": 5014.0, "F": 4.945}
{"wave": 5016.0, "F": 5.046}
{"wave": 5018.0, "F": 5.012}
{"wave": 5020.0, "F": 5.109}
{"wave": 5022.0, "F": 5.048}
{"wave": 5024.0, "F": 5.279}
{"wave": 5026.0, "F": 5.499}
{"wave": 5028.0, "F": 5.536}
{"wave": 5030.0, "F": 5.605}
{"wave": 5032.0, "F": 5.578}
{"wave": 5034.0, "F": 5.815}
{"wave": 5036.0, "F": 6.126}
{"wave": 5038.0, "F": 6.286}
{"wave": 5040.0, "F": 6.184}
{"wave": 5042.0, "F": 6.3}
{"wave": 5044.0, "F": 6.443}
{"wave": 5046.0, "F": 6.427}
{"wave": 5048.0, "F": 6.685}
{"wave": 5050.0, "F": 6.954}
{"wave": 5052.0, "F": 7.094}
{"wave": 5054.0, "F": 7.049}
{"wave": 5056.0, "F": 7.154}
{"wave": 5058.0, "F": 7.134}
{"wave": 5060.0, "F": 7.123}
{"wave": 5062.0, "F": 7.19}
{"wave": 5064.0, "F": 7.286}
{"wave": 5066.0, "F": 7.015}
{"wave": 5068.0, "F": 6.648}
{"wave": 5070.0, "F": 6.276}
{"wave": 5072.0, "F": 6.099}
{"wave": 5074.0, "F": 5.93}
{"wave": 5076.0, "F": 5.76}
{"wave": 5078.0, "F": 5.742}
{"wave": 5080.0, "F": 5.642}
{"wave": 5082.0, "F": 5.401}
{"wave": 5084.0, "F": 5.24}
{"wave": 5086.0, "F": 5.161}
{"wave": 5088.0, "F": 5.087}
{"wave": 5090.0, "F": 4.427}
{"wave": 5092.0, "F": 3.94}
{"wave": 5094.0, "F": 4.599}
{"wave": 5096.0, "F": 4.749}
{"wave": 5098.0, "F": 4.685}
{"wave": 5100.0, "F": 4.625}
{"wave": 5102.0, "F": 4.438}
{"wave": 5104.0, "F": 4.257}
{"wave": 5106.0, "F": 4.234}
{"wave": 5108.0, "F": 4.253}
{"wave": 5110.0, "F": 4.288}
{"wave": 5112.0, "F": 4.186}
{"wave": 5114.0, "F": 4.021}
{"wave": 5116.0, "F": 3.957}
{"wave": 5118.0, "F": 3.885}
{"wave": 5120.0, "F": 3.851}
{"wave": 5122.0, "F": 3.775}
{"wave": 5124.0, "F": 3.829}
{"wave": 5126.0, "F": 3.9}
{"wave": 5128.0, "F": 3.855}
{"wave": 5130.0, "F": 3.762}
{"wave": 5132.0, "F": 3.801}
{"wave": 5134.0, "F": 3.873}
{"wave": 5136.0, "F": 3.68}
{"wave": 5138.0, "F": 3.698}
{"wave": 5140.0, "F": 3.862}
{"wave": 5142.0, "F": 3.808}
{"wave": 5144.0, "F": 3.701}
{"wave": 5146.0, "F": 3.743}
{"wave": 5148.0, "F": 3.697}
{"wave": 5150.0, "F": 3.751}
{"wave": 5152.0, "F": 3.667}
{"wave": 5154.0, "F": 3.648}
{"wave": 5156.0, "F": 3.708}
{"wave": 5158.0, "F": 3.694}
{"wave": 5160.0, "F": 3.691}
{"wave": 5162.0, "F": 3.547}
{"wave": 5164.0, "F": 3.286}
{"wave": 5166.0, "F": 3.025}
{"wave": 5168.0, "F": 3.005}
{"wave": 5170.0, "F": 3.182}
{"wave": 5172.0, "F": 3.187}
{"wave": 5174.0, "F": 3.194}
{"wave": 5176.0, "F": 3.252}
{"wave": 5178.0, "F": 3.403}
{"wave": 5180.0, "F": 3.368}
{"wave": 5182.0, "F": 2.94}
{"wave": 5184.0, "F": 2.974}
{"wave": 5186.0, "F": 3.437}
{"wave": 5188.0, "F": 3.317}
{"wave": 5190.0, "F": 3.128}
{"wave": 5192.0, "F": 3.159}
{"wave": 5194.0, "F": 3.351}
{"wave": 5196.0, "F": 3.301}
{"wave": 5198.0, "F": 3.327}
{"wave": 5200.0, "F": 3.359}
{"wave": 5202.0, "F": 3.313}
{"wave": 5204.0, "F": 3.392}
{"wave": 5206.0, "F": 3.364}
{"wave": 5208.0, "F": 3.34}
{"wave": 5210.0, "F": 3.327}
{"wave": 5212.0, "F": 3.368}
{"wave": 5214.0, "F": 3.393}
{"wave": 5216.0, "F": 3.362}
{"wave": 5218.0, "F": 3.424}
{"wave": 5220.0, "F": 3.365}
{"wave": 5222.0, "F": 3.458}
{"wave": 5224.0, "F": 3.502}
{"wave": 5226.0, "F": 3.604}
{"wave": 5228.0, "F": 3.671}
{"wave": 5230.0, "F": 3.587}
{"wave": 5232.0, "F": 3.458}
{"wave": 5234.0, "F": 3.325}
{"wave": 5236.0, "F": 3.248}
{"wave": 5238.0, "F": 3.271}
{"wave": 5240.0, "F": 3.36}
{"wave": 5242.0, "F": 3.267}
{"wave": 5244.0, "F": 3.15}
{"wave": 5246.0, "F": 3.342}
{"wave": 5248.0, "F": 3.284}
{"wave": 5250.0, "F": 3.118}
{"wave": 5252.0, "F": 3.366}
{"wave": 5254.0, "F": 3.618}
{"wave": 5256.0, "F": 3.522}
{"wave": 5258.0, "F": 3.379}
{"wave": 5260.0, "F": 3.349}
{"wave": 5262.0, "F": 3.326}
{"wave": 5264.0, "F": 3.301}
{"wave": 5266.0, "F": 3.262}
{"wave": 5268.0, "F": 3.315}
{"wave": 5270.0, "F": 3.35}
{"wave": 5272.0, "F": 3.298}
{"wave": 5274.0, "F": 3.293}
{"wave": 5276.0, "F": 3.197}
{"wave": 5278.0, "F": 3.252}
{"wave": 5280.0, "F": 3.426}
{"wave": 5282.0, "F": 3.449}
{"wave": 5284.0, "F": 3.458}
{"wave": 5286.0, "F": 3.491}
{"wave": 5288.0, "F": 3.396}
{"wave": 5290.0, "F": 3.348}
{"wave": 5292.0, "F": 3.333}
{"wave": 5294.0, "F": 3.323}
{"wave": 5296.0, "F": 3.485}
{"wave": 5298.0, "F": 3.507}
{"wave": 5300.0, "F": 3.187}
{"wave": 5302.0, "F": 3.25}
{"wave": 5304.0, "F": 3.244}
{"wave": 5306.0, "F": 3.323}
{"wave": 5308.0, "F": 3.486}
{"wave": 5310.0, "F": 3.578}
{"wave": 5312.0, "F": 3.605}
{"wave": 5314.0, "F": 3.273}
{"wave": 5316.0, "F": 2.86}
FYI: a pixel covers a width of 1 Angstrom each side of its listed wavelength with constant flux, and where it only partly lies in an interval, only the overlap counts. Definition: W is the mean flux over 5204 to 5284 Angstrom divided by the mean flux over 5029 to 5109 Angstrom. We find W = 0.6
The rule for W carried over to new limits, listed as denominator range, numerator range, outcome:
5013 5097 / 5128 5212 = 0.59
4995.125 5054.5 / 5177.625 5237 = 0.61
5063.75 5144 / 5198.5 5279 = 0.72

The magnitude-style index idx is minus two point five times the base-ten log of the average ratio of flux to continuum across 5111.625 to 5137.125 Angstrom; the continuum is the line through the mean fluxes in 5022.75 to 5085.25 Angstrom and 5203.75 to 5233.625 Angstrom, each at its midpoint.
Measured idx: 0.292 mag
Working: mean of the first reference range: 6.26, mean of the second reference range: 3.44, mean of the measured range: 3.87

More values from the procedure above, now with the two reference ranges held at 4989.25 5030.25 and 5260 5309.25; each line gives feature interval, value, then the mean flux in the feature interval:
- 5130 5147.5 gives 0.097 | 3.77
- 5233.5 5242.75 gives 0.095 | 3.29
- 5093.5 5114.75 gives -0.022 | 4.39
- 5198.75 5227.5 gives 0.098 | 3.4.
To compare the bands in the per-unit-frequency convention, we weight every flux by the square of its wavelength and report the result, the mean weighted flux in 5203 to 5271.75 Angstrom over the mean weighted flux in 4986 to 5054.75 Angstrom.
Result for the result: 0.69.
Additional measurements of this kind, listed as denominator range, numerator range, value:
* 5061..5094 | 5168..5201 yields 0.59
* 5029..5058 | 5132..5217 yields 0.56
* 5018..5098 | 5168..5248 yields 0.59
